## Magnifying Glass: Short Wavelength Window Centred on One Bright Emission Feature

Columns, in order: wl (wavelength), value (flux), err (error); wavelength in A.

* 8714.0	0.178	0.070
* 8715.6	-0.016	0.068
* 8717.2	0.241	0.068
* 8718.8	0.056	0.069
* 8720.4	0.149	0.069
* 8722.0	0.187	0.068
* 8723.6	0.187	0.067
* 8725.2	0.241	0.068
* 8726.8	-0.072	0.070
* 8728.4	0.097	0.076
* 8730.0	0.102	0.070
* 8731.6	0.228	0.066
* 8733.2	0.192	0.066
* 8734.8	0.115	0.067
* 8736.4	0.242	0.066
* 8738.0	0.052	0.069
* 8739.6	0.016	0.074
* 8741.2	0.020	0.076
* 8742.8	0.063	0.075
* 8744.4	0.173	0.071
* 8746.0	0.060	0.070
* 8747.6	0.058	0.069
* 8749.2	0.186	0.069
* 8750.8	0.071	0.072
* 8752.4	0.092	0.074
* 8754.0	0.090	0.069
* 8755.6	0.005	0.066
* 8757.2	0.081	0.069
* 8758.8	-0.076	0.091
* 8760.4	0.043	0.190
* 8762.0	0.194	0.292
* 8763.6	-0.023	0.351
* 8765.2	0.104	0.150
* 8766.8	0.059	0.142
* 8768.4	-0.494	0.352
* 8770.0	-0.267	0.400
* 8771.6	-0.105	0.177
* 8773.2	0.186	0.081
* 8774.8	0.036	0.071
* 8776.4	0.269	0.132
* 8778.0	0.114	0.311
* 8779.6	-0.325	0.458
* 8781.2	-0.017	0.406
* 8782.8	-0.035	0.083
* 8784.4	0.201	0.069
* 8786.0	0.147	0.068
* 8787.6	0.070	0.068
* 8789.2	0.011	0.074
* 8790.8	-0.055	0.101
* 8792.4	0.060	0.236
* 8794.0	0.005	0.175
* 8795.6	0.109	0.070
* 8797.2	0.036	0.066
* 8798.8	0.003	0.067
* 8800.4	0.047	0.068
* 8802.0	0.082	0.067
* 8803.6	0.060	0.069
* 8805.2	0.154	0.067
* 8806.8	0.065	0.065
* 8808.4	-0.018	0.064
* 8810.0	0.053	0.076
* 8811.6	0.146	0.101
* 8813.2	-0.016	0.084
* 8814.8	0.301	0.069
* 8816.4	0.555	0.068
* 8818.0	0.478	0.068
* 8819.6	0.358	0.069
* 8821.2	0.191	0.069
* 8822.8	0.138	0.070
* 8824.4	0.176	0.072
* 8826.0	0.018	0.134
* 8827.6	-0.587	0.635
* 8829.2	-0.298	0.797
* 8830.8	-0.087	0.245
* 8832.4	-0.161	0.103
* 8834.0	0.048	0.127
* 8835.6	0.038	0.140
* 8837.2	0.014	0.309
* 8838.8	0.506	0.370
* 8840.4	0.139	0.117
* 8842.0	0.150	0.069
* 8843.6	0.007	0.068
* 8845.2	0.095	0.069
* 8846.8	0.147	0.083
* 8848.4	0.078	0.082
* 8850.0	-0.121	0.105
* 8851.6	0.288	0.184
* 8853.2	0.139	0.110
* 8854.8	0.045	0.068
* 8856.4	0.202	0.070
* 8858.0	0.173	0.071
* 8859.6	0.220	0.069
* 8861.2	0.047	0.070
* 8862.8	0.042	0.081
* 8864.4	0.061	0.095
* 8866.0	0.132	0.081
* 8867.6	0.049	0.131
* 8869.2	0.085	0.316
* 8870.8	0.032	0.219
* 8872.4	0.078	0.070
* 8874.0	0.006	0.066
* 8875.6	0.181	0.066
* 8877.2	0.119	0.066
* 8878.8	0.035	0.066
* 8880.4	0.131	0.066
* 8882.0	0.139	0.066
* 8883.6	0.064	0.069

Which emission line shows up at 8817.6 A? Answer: H-gamma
